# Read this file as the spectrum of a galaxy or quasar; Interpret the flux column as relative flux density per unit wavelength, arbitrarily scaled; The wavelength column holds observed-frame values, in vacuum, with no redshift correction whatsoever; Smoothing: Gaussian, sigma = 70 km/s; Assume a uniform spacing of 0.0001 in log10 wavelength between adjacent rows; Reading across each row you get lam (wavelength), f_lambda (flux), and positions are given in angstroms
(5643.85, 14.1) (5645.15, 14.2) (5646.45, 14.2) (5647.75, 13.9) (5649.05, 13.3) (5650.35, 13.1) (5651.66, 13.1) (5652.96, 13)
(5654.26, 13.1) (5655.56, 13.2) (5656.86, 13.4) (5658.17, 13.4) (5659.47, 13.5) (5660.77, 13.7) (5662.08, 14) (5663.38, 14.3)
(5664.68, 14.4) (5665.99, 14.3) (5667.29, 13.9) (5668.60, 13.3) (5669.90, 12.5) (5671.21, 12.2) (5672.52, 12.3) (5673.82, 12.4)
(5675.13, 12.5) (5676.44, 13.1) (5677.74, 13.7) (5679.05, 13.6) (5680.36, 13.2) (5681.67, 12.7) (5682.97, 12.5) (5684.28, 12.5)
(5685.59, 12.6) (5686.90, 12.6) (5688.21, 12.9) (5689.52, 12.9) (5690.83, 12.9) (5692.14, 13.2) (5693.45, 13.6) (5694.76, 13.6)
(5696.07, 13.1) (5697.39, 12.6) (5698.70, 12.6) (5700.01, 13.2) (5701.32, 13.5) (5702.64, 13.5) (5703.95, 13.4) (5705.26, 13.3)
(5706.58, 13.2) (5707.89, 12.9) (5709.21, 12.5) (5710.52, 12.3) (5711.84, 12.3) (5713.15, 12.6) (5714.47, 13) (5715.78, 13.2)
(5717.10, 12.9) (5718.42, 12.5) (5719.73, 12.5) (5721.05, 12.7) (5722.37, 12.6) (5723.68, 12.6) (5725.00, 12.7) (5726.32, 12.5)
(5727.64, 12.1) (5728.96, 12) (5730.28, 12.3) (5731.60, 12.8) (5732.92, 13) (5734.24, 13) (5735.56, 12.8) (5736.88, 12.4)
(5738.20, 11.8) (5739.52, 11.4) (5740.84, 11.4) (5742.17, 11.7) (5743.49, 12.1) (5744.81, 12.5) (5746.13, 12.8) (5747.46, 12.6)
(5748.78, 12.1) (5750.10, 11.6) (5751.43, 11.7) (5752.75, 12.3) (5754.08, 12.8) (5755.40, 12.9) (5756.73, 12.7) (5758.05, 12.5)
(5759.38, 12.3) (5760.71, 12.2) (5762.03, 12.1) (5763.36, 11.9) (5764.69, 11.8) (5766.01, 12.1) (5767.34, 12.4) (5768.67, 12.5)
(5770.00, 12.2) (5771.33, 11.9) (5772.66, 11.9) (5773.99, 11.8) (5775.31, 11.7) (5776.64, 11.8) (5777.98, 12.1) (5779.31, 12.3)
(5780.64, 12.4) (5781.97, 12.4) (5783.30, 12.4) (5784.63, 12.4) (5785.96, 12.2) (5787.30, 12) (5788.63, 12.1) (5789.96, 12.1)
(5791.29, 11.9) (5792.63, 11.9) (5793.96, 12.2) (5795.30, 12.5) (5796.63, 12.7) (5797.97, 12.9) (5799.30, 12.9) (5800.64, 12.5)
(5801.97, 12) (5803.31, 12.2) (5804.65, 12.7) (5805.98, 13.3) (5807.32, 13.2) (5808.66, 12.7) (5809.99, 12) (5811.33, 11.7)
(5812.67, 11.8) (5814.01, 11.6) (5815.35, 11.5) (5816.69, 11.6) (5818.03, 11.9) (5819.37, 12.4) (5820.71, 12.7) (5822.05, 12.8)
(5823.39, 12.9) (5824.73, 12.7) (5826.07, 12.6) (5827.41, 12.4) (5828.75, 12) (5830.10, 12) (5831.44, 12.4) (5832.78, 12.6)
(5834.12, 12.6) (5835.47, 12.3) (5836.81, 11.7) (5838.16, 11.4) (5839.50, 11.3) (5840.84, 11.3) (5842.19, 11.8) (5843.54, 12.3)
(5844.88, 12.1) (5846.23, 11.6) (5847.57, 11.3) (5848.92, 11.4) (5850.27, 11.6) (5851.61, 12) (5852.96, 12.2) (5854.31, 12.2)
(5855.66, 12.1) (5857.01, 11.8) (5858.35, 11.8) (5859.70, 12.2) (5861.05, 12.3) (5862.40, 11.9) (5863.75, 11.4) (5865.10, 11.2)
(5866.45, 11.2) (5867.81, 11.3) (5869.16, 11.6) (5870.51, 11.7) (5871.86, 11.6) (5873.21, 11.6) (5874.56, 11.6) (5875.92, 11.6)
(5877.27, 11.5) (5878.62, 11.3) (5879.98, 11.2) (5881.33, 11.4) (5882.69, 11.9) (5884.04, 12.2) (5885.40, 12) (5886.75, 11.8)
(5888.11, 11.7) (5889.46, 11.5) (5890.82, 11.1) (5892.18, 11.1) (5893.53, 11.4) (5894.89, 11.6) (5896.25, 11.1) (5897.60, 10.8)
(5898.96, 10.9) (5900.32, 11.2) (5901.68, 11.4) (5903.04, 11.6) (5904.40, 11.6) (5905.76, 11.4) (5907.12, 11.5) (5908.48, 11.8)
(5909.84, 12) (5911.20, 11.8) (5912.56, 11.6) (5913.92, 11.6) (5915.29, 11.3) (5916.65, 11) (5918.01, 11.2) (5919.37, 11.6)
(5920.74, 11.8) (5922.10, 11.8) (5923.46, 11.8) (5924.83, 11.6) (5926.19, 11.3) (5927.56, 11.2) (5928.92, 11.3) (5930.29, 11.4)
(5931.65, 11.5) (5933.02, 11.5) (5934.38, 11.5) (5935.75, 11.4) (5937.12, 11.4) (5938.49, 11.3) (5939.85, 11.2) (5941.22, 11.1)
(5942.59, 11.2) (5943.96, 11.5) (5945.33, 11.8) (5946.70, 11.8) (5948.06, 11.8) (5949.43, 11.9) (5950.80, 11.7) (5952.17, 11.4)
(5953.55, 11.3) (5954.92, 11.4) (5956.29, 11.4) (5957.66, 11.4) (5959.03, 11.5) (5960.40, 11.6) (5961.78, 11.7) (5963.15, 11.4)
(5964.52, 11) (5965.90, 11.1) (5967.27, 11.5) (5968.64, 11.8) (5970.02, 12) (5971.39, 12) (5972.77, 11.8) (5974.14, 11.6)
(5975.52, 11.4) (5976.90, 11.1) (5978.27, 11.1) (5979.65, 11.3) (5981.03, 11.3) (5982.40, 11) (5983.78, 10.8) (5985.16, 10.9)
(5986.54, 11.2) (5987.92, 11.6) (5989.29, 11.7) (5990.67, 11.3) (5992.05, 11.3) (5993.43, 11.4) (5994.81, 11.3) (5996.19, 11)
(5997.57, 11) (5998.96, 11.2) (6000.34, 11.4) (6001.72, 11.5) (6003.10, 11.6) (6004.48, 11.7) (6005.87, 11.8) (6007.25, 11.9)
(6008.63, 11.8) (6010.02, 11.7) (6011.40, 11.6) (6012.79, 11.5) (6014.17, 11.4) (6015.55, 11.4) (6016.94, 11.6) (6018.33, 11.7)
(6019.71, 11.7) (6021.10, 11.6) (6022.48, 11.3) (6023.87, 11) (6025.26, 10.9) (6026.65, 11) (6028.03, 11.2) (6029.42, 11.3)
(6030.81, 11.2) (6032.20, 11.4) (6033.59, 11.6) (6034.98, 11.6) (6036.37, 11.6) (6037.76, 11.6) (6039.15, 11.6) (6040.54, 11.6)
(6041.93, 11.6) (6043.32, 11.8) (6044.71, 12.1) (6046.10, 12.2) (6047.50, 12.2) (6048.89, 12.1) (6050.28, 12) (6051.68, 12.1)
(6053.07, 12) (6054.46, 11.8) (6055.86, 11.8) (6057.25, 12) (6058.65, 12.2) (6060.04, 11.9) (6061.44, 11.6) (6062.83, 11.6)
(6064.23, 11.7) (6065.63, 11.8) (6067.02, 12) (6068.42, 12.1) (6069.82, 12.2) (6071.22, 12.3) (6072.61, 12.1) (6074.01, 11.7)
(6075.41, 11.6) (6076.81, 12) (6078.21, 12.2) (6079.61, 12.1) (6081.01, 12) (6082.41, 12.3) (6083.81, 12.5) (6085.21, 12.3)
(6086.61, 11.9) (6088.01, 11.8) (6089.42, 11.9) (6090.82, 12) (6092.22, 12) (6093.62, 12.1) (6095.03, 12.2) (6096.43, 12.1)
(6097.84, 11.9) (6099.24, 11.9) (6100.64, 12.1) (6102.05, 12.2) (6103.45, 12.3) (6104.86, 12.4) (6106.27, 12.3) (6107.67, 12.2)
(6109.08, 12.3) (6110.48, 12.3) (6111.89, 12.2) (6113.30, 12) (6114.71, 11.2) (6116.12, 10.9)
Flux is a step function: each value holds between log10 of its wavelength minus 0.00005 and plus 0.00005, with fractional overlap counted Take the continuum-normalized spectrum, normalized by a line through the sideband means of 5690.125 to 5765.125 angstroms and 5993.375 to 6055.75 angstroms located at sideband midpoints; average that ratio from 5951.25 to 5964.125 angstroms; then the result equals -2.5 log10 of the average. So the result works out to 0.03 mag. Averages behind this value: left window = 12.6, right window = 11.6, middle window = 11.4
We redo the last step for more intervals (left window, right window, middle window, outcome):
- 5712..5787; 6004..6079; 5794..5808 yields -0.04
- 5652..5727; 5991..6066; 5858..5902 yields 0.07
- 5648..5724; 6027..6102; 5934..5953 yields 0.07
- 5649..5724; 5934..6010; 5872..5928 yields 0.03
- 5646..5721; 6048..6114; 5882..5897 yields 0.09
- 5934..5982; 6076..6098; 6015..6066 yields 0.02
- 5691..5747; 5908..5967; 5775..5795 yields 0.02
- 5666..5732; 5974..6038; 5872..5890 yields 0.03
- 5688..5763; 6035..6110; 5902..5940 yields 0.07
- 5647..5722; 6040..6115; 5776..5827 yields 0.04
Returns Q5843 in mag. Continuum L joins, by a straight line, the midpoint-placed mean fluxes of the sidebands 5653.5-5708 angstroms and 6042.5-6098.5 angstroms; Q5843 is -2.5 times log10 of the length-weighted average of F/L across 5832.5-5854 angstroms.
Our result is 0.08 mag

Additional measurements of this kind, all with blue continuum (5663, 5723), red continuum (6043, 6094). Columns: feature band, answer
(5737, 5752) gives 0.08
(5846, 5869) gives 0.07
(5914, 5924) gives 0.08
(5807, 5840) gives 0.04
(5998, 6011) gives 0.05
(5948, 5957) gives 0.07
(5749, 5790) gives 0.05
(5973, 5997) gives 0.09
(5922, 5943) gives 0.09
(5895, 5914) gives 0.09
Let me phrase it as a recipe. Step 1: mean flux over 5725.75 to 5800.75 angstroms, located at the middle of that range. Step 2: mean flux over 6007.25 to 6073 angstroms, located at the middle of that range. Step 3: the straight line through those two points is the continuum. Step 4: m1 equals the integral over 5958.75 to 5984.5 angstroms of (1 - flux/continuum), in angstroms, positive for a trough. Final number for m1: 0.9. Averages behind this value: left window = 12.2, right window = 11.7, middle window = 11.4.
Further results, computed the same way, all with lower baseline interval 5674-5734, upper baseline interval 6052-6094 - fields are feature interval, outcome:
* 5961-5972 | 0.6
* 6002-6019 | 0.7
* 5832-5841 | 0.4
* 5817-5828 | 0.0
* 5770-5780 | 0.6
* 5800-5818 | 0.6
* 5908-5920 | 0.8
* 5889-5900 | 1.1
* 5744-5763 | 0.6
